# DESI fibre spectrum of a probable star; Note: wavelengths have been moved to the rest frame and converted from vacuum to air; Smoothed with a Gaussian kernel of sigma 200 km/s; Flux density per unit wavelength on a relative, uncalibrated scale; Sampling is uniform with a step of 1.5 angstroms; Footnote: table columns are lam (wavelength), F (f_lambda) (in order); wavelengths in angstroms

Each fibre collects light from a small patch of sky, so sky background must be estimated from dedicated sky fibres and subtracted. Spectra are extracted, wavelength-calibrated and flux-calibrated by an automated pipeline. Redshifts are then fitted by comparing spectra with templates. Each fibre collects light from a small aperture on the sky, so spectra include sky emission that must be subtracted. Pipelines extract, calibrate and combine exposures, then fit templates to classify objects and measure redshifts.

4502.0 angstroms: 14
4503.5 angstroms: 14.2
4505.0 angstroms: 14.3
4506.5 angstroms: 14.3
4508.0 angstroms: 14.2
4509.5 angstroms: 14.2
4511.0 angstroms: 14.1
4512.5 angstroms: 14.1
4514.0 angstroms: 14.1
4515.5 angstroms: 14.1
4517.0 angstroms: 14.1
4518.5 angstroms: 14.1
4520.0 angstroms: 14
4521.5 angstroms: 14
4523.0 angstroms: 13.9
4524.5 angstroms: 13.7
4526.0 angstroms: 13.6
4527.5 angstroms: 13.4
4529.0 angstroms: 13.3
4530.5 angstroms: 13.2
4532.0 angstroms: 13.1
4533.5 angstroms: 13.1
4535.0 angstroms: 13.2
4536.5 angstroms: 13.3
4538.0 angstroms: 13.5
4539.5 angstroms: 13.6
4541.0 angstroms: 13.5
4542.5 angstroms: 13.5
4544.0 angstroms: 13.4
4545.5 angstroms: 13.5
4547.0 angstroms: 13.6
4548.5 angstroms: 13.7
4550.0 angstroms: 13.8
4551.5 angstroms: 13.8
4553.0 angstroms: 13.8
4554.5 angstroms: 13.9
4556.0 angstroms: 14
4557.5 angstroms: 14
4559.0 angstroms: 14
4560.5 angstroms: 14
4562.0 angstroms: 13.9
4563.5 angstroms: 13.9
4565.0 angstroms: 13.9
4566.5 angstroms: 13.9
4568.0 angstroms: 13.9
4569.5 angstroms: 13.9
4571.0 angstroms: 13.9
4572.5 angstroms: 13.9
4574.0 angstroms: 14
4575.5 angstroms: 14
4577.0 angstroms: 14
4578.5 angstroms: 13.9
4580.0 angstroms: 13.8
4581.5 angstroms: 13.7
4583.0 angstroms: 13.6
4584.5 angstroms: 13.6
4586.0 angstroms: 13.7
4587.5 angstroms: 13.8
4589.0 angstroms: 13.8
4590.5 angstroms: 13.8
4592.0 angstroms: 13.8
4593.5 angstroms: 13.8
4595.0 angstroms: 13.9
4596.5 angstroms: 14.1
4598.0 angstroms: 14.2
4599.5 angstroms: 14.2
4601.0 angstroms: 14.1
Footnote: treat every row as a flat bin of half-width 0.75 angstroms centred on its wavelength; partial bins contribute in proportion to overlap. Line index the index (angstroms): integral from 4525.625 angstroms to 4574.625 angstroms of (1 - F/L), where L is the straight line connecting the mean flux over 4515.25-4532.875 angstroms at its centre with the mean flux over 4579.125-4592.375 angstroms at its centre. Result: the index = 0.2 angstroms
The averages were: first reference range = 13.7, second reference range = 13.7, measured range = 13.7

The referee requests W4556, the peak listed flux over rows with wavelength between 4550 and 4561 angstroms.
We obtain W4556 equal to 14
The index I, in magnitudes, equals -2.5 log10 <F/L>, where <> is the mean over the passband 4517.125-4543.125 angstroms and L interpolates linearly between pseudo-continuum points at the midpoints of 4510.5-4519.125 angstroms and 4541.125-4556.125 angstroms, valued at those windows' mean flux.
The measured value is 0.03 mag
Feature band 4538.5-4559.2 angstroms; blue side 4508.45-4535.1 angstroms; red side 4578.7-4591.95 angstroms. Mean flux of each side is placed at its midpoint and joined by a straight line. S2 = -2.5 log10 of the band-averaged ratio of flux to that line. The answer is 0.00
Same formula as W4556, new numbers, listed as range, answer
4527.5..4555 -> 13.9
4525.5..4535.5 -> 13.6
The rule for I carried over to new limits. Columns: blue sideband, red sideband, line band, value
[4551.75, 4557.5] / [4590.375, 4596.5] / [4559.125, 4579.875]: 0.00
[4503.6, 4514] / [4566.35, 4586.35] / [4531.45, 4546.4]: 0.05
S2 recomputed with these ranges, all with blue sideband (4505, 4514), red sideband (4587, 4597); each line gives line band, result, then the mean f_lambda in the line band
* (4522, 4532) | 0.05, 13.5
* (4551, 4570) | 0.00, 13.9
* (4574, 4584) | 0.01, 13.8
